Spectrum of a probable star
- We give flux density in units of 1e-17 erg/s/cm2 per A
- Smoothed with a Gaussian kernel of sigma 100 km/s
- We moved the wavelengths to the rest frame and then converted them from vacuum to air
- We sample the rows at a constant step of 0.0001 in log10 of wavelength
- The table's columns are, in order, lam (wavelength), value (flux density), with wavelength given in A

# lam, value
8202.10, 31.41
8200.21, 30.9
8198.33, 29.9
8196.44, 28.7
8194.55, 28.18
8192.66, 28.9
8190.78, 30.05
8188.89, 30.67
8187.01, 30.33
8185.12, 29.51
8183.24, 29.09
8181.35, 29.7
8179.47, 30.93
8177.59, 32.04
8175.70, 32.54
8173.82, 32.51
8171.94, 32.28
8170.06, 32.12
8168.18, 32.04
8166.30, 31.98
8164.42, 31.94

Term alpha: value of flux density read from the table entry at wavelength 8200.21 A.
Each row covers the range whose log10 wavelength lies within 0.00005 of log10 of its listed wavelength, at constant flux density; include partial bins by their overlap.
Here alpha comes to 30.9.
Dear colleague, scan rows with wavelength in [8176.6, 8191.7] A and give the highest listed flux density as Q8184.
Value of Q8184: 32.04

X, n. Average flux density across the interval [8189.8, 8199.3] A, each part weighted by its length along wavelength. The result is 29.2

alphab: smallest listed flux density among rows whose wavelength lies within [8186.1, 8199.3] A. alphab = 28.18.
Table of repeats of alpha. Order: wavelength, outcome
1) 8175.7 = 32.54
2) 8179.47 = 30.93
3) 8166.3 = 31.98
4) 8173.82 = 32.51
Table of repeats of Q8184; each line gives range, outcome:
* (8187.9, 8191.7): 30.67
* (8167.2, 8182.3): 32.54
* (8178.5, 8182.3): 30.93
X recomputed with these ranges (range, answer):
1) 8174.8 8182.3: 31.3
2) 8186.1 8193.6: 30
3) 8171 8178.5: 32.3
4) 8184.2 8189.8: 30.2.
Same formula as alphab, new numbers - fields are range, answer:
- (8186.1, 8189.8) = 30.33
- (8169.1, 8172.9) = 32.12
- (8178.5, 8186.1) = 29.09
